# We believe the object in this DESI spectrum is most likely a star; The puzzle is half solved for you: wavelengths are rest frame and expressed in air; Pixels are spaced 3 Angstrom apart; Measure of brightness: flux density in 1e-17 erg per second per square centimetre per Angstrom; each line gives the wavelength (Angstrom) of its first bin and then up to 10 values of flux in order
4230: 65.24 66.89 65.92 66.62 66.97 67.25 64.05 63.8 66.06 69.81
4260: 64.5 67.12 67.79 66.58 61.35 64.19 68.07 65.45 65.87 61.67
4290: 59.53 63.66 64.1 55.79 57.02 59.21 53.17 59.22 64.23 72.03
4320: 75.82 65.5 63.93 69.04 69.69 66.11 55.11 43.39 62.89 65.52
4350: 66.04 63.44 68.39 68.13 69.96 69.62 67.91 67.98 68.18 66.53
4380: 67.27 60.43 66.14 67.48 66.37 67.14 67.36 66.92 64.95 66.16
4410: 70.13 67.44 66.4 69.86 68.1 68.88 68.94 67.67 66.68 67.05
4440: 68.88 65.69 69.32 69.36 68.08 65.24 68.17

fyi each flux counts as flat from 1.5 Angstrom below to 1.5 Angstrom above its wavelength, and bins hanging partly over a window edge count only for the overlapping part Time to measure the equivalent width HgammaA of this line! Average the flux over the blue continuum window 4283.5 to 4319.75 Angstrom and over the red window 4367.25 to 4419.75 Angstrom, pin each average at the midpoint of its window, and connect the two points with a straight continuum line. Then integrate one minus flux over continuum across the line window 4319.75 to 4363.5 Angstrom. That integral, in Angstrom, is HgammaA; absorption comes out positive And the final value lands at -0.4 Angstrom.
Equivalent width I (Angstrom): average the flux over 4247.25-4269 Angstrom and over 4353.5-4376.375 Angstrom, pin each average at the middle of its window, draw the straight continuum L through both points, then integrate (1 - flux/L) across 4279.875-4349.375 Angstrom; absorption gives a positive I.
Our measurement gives 4.9 Angstrom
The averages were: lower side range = 66.3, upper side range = 68.3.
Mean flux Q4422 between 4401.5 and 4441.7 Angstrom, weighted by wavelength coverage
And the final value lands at 67.7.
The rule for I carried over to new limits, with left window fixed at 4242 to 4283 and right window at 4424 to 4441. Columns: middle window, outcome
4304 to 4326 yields 0.8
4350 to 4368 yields -0.2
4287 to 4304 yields 1.6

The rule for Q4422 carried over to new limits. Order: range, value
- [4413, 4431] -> 68.3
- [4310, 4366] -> 65.2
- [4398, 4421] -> 67.4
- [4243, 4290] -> 65.4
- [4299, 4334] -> 64.1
